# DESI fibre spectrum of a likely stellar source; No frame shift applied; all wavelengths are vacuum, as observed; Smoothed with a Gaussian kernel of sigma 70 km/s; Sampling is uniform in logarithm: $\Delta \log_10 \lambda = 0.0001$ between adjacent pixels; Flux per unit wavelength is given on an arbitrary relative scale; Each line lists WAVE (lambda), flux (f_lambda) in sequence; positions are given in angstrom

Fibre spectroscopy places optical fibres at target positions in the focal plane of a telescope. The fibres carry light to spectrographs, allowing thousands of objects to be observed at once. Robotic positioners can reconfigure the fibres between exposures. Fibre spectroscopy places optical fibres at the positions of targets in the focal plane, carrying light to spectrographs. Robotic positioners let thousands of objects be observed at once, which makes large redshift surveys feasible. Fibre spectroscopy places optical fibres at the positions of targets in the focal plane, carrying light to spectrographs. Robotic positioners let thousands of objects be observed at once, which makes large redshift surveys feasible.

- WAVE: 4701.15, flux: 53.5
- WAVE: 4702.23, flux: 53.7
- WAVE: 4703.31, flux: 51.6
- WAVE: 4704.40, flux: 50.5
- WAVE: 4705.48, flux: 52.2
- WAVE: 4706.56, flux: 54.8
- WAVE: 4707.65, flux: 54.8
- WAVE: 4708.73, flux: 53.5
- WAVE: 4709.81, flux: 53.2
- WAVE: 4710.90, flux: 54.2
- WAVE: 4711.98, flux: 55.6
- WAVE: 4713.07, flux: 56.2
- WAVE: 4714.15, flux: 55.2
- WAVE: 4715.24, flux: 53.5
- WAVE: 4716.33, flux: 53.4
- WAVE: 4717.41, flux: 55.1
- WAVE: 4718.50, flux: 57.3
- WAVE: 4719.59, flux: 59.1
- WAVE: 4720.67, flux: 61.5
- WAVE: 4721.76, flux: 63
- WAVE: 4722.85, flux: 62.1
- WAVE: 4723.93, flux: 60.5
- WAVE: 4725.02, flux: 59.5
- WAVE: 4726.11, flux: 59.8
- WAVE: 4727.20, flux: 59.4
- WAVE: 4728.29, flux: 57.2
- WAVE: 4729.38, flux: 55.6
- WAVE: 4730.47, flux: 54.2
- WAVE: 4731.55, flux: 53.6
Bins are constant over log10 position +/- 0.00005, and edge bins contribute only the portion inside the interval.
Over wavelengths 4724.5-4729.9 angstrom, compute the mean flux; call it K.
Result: 58.2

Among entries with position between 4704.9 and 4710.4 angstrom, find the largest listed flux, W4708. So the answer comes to 54.8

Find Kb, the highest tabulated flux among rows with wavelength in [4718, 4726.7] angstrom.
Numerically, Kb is 63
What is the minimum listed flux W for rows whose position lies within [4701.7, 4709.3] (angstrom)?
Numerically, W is 50.5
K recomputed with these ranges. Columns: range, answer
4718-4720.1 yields 58.1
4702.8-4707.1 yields 52.3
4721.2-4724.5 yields 61.8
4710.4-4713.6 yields 55.3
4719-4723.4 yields 61.5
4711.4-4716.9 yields 54.8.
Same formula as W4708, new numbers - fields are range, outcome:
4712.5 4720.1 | 59.1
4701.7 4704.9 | 53.7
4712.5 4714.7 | 56.2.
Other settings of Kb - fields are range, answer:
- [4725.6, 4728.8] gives 59.8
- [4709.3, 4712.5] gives 55.6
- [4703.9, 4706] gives 52.2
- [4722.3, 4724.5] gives 62.1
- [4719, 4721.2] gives 61.5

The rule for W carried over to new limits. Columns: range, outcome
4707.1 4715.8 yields 53.2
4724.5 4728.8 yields 57.2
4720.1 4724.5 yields 60.5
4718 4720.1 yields 57.3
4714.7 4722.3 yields 53.4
